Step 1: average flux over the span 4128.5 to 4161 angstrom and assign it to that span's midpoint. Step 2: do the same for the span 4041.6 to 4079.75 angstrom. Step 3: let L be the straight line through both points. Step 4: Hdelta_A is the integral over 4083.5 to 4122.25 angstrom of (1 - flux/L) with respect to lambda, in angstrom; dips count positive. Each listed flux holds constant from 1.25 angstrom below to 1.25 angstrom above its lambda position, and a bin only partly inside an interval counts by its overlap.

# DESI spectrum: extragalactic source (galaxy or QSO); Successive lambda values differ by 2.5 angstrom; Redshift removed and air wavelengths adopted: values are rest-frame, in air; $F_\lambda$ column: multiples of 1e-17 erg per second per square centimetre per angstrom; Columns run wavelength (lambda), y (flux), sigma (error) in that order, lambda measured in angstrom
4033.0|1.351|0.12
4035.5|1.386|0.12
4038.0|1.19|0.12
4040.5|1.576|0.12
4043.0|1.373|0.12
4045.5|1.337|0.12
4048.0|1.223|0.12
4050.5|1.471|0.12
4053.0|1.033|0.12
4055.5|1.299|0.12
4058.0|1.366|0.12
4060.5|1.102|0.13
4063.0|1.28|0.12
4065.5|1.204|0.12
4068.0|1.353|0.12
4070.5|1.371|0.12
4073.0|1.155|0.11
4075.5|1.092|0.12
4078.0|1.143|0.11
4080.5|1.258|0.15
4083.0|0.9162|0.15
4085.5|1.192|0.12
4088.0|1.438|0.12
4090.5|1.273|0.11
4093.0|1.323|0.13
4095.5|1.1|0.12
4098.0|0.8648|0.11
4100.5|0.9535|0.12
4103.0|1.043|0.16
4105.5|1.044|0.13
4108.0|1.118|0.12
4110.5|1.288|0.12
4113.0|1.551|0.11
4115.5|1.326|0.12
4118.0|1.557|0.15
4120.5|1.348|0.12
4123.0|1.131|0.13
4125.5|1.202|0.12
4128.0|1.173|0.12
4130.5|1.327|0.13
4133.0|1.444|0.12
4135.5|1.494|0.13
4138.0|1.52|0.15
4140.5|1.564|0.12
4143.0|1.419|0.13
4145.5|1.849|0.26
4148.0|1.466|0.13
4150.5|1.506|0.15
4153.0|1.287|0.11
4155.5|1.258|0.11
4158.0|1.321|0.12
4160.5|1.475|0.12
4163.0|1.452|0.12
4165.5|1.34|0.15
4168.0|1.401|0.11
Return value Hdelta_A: 3.80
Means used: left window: 1.25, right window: 1.45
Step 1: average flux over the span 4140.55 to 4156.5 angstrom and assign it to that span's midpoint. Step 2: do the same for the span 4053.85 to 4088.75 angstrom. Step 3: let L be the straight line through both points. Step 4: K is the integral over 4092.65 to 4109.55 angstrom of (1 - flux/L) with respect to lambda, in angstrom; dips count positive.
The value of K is 3.4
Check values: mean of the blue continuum 1.22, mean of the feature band 1.05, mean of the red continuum 1.47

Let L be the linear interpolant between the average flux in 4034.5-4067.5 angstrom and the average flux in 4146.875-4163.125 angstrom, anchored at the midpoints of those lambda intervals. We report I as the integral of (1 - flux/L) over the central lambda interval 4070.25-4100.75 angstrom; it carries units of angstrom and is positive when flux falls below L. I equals 3.8 angstrom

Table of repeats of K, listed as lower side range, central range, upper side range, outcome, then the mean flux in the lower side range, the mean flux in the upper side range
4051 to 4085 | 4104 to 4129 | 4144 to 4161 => 1.35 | 1.2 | 1.45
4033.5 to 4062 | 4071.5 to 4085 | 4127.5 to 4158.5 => 2.27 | 1.31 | 1.44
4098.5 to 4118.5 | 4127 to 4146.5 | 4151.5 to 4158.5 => -3.28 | 1.21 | 1.29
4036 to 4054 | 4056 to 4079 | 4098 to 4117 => 0.65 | 1.32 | 1.17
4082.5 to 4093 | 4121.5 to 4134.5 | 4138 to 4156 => 1.38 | 1.24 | 1.49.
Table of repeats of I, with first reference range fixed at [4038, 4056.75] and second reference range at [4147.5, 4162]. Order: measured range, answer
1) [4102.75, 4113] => 1.3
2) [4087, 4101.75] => 2.1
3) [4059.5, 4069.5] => 0.7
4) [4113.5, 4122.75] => -0.2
